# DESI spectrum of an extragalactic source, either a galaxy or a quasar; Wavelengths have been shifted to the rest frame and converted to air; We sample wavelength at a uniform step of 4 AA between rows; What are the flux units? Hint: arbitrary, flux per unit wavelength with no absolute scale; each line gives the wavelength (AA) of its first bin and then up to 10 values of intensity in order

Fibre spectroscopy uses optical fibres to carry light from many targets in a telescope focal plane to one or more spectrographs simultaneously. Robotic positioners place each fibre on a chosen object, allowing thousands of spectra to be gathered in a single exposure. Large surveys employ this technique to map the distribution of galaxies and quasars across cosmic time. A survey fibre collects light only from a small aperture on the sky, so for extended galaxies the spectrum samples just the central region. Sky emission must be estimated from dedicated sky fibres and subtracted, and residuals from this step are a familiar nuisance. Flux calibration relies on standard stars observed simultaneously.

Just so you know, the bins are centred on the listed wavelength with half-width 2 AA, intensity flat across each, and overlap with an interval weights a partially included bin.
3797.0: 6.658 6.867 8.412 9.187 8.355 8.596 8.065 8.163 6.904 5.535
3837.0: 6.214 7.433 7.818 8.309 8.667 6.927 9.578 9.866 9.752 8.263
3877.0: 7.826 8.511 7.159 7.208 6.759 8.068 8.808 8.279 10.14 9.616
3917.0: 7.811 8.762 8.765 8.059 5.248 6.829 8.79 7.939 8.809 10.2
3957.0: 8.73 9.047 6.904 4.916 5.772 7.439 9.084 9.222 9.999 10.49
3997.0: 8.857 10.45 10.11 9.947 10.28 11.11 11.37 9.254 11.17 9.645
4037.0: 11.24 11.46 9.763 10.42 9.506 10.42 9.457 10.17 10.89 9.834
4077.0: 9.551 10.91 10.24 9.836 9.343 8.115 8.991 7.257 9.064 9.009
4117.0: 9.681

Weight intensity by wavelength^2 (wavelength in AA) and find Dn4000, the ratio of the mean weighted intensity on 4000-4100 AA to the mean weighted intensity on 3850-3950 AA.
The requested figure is 1.33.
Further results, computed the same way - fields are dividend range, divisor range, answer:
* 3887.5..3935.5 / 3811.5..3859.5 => 1.11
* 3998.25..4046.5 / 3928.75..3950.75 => 1.44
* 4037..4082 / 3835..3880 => 1.38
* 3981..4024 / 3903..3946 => 1.28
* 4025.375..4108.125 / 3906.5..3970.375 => 1.29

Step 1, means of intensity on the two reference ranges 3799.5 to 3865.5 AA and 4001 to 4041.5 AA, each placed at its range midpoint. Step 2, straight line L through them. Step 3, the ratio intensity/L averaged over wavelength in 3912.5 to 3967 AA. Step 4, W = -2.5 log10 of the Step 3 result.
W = 0.14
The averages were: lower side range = 7.9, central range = 8.21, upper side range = 10.5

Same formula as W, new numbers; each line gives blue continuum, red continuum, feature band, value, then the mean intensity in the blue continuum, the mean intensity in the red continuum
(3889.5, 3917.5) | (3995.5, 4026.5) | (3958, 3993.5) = 0.20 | 8.46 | 10.2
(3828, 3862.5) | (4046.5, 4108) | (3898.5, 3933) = -0.06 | 7.47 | 9.65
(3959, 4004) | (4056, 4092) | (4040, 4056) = -0.06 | 8.42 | 10.1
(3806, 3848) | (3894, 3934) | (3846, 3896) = -0.03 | 7.66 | 8.39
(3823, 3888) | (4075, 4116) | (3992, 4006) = -0.14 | 7.92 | 9.24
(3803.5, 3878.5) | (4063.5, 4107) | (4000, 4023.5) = -0.16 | 8.1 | 9.55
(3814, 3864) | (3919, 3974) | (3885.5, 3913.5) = -0.07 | 7.74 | 7.81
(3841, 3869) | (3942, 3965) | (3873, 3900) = 0.12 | 8.54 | 8.76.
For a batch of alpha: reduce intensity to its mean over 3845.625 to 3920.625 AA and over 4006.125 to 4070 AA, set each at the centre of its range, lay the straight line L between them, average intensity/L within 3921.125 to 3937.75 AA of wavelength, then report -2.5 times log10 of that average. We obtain 0.21 mag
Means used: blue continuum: 8.42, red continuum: 10.4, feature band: 7.43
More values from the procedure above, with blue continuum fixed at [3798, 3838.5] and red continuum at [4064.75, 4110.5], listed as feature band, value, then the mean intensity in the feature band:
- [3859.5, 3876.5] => -0.16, 9.22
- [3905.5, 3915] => -0.17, 9.63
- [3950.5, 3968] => 0.01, 8.51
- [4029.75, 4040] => -0.17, 10.6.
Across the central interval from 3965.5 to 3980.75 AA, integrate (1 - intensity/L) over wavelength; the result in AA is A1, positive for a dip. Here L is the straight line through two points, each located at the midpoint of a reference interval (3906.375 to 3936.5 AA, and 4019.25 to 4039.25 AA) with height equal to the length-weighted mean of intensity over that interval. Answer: 4.7 AA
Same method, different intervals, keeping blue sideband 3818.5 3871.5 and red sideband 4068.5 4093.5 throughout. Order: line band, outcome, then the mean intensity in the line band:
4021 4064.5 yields -2.46 AA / 10.3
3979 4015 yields -1.93 AA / 9.83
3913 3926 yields 0.03 AA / 8.6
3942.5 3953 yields 0.17 AA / 8.74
